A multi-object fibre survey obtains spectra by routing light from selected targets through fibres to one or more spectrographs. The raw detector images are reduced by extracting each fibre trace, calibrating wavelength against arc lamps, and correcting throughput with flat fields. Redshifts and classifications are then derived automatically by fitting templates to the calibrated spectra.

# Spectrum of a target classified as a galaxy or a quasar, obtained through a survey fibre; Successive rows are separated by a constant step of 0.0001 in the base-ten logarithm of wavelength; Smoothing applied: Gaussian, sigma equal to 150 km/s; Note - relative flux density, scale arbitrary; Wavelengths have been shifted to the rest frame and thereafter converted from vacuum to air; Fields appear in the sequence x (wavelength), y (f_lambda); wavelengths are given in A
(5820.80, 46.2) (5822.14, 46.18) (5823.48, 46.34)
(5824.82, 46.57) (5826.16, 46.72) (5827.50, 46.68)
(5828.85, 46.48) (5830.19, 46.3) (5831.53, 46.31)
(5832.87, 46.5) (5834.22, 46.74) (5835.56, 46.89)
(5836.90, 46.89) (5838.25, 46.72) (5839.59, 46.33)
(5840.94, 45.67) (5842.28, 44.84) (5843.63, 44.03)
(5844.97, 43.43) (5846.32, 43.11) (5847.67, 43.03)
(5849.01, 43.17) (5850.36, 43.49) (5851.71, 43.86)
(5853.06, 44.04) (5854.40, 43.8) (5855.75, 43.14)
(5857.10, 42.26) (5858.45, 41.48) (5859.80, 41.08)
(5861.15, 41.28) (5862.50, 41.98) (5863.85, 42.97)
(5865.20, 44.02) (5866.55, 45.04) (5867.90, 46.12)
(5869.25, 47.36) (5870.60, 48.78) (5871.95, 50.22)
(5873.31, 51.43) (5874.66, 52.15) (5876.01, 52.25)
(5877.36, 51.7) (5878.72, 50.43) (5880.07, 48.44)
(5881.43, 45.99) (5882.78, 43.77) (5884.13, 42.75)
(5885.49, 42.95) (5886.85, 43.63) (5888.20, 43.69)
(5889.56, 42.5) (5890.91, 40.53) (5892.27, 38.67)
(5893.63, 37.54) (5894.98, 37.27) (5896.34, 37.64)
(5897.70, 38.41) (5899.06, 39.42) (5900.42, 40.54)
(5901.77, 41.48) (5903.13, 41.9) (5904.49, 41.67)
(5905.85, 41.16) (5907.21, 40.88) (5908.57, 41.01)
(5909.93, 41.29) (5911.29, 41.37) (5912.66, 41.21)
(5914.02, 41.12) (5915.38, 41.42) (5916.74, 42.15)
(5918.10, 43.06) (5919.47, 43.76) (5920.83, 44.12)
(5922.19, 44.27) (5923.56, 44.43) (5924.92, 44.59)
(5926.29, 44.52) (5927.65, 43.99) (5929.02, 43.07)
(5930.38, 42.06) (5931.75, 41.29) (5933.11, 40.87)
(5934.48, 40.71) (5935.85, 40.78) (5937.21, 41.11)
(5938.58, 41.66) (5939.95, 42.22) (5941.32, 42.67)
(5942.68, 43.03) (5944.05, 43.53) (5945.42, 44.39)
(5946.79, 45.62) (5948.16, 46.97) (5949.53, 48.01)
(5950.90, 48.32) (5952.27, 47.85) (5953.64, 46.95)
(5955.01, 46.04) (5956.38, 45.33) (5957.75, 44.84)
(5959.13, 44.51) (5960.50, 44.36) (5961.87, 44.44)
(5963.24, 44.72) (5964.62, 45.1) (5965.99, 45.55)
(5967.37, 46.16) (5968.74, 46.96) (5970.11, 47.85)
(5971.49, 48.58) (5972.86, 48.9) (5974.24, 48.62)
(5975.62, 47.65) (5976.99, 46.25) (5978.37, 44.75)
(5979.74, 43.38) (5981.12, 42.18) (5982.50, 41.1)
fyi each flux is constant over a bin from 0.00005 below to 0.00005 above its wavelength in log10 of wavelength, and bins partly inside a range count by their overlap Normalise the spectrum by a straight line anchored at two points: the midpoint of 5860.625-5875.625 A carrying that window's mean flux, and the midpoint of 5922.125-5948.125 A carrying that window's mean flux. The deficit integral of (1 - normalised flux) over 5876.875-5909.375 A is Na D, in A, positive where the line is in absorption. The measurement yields 2.24 A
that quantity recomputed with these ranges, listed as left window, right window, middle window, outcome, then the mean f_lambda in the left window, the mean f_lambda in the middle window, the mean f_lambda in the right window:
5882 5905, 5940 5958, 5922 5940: 0.63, 40.9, 42.5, 45.6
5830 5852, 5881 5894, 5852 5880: -1.65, 45.1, 46.1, 42.2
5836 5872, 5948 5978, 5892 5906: 1.75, 44.3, 39.6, 46.5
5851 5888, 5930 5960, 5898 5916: 1.52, 45.6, 41.1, 44.1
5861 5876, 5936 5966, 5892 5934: 3.90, 46.9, 41.5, 44.8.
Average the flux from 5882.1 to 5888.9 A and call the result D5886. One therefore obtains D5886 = 43.4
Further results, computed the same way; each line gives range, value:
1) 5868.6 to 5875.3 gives 50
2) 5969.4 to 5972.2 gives 48.3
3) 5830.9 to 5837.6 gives 46.7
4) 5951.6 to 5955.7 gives 47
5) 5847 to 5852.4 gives 43.4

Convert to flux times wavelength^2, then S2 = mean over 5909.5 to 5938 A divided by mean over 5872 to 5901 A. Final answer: 0.98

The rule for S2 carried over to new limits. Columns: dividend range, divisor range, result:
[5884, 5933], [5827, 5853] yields 0.94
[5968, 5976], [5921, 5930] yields 1.11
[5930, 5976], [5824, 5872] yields 1.04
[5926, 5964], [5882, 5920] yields 1.09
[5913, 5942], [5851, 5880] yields 0.94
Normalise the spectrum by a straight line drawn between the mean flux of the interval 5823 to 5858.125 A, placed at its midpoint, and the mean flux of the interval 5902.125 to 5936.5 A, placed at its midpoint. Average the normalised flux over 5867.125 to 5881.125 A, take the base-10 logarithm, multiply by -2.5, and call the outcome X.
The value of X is -0.14 mag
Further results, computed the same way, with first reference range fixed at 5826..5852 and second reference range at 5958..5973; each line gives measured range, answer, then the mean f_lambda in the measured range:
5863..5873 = -0.02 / 46.5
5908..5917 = 0.11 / 41.3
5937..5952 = 0.03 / 44.5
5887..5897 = 0.14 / 39.9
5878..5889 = 0.01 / 45.2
